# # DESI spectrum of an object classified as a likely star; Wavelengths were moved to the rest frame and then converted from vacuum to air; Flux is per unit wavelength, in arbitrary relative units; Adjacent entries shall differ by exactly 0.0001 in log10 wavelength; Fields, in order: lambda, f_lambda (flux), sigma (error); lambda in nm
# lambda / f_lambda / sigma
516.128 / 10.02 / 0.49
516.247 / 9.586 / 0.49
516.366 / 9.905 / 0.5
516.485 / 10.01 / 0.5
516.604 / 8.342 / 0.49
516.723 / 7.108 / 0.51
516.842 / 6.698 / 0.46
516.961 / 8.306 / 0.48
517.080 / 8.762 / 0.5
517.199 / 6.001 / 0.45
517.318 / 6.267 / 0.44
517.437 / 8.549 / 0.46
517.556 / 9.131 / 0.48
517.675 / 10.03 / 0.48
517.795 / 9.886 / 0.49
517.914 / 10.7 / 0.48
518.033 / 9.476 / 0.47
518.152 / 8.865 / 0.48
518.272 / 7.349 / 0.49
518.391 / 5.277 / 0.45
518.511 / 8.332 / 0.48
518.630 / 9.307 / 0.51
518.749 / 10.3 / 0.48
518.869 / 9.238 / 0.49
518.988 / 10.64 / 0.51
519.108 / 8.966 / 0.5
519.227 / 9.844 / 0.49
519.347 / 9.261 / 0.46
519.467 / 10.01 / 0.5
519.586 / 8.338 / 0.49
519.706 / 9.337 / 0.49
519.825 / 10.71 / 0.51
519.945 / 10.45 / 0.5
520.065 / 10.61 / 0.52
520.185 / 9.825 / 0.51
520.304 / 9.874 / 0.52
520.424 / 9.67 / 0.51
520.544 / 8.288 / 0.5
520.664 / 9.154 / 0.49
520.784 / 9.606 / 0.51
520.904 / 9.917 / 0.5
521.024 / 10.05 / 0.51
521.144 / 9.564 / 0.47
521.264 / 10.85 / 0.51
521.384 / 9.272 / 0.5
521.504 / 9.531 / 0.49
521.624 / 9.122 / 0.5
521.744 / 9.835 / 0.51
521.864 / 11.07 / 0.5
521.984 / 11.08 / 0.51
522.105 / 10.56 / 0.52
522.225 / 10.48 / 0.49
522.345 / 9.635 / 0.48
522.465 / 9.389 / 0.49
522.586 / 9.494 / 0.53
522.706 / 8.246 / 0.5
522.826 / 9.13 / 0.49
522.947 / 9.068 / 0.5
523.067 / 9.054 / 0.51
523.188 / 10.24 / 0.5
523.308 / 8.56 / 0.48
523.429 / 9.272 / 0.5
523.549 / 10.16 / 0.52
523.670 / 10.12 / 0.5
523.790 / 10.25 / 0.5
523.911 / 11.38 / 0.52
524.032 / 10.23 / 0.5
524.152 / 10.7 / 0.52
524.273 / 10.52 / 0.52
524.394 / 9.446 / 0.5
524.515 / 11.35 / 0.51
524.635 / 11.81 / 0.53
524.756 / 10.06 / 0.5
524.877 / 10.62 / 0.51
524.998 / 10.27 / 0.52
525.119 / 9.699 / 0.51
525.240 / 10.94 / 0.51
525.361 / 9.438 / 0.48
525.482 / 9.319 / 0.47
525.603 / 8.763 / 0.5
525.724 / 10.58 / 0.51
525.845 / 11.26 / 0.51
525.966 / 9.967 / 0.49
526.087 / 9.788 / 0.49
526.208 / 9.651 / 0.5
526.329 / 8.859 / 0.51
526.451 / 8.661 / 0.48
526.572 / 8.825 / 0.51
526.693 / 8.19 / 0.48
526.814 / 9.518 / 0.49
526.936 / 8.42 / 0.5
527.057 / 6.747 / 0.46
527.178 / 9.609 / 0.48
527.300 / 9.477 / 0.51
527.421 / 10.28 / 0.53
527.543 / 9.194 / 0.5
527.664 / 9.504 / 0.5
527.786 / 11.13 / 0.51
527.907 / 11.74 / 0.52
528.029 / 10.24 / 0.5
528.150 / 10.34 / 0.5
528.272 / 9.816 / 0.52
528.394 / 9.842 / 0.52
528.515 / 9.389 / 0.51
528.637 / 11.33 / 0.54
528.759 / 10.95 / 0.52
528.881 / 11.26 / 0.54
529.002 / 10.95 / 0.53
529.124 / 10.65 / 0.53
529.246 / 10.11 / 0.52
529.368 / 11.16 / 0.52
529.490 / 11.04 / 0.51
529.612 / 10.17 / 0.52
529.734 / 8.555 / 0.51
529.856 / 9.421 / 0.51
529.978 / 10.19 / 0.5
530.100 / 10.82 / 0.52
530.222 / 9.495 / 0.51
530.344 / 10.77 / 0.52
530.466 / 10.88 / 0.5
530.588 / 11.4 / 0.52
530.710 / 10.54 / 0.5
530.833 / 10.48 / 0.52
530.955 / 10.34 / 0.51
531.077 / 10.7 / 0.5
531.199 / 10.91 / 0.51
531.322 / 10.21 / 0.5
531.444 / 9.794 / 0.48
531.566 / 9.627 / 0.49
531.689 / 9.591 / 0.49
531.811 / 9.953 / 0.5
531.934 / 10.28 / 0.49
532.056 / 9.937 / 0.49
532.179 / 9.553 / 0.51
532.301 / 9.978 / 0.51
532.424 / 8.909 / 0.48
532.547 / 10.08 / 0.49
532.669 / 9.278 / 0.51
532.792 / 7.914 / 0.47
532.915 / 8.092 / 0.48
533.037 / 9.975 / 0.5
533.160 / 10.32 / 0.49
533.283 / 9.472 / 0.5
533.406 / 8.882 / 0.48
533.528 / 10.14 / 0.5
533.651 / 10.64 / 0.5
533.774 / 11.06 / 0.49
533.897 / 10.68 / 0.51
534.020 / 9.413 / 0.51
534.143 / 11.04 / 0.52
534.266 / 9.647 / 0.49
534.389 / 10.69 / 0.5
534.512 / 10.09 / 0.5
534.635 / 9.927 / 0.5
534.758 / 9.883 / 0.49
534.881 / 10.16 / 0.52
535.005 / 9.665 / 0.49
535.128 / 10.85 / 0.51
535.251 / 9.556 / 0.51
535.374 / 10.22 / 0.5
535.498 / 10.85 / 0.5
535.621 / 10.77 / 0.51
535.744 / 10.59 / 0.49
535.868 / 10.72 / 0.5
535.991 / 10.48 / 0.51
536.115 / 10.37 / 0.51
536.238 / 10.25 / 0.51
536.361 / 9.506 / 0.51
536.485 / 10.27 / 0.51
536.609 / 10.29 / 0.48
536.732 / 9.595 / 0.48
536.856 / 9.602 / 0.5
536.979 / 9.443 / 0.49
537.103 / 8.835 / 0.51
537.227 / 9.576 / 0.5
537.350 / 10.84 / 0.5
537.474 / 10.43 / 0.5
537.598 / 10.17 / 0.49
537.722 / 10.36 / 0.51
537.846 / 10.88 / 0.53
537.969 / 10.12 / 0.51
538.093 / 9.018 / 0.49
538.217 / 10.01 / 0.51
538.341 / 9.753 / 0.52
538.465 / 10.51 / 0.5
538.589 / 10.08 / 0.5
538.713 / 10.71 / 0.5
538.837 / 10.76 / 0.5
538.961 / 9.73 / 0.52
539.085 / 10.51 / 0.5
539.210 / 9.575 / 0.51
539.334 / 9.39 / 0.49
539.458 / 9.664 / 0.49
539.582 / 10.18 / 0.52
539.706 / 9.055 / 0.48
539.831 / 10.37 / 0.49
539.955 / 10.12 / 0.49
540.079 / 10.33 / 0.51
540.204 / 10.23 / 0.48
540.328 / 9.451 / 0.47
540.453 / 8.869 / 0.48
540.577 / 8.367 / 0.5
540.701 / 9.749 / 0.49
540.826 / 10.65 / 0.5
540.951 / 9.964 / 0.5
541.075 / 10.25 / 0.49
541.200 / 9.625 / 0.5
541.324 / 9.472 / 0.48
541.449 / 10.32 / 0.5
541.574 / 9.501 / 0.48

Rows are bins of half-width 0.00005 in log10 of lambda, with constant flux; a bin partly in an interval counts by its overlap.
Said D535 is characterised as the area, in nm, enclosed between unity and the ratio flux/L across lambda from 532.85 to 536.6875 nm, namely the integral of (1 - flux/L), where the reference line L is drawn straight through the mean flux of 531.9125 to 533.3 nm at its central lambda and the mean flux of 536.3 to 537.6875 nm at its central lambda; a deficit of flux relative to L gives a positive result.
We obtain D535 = -0.19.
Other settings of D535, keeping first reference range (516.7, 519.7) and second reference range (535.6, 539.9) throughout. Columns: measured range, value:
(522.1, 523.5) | -0.06 nm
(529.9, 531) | -0.11 nm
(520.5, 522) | -0.15 nm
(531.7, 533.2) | 0.03 nm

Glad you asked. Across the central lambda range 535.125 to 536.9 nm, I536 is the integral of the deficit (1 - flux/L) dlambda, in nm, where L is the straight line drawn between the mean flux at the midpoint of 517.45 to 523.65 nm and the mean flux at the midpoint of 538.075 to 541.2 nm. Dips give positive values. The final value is -0.08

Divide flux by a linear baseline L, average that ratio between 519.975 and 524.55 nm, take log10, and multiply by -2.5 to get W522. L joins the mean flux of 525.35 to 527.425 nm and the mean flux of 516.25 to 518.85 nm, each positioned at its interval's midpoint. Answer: -0.11 mag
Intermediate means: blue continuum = 8.54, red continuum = 9.27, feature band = 9.85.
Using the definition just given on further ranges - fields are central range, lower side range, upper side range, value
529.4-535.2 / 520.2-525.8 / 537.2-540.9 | -0.01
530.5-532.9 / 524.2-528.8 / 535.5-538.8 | 0.01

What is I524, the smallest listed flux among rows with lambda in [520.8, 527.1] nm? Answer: 6.747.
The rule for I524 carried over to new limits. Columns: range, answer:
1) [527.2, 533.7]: 7.914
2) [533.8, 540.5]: 8.835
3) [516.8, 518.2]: 6.001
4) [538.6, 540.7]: 8.367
